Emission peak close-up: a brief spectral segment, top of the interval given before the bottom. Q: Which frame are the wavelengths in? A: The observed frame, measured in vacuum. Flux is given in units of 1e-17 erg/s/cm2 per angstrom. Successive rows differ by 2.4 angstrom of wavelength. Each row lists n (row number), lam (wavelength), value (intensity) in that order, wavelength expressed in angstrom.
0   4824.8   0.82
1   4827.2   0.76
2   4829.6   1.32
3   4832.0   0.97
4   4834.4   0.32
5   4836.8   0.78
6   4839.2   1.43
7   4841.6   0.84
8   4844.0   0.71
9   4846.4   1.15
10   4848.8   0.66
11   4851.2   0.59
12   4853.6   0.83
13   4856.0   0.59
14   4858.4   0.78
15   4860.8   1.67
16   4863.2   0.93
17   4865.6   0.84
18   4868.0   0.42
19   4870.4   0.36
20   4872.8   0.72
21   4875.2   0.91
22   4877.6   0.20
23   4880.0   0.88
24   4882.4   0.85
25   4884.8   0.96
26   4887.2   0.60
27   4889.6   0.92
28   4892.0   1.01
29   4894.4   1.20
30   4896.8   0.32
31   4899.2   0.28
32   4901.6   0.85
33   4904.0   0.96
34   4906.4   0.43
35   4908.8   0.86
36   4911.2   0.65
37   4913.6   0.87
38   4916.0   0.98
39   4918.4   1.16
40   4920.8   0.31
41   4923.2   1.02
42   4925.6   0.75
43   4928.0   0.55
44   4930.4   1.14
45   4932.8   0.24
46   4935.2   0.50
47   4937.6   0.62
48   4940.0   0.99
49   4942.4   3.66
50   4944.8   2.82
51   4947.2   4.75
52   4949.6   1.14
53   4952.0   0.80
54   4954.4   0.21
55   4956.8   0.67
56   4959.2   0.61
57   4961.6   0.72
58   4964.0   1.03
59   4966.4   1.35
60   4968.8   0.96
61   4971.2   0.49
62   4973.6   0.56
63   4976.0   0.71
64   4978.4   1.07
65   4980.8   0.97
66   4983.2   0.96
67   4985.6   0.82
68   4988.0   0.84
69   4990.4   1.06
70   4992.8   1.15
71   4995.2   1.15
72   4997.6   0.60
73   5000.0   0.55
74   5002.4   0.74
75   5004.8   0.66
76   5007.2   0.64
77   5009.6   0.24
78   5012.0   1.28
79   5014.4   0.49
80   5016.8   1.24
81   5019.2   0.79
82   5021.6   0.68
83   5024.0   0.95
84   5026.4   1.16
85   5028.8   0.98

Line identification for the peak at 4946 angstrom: [O II] 3727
